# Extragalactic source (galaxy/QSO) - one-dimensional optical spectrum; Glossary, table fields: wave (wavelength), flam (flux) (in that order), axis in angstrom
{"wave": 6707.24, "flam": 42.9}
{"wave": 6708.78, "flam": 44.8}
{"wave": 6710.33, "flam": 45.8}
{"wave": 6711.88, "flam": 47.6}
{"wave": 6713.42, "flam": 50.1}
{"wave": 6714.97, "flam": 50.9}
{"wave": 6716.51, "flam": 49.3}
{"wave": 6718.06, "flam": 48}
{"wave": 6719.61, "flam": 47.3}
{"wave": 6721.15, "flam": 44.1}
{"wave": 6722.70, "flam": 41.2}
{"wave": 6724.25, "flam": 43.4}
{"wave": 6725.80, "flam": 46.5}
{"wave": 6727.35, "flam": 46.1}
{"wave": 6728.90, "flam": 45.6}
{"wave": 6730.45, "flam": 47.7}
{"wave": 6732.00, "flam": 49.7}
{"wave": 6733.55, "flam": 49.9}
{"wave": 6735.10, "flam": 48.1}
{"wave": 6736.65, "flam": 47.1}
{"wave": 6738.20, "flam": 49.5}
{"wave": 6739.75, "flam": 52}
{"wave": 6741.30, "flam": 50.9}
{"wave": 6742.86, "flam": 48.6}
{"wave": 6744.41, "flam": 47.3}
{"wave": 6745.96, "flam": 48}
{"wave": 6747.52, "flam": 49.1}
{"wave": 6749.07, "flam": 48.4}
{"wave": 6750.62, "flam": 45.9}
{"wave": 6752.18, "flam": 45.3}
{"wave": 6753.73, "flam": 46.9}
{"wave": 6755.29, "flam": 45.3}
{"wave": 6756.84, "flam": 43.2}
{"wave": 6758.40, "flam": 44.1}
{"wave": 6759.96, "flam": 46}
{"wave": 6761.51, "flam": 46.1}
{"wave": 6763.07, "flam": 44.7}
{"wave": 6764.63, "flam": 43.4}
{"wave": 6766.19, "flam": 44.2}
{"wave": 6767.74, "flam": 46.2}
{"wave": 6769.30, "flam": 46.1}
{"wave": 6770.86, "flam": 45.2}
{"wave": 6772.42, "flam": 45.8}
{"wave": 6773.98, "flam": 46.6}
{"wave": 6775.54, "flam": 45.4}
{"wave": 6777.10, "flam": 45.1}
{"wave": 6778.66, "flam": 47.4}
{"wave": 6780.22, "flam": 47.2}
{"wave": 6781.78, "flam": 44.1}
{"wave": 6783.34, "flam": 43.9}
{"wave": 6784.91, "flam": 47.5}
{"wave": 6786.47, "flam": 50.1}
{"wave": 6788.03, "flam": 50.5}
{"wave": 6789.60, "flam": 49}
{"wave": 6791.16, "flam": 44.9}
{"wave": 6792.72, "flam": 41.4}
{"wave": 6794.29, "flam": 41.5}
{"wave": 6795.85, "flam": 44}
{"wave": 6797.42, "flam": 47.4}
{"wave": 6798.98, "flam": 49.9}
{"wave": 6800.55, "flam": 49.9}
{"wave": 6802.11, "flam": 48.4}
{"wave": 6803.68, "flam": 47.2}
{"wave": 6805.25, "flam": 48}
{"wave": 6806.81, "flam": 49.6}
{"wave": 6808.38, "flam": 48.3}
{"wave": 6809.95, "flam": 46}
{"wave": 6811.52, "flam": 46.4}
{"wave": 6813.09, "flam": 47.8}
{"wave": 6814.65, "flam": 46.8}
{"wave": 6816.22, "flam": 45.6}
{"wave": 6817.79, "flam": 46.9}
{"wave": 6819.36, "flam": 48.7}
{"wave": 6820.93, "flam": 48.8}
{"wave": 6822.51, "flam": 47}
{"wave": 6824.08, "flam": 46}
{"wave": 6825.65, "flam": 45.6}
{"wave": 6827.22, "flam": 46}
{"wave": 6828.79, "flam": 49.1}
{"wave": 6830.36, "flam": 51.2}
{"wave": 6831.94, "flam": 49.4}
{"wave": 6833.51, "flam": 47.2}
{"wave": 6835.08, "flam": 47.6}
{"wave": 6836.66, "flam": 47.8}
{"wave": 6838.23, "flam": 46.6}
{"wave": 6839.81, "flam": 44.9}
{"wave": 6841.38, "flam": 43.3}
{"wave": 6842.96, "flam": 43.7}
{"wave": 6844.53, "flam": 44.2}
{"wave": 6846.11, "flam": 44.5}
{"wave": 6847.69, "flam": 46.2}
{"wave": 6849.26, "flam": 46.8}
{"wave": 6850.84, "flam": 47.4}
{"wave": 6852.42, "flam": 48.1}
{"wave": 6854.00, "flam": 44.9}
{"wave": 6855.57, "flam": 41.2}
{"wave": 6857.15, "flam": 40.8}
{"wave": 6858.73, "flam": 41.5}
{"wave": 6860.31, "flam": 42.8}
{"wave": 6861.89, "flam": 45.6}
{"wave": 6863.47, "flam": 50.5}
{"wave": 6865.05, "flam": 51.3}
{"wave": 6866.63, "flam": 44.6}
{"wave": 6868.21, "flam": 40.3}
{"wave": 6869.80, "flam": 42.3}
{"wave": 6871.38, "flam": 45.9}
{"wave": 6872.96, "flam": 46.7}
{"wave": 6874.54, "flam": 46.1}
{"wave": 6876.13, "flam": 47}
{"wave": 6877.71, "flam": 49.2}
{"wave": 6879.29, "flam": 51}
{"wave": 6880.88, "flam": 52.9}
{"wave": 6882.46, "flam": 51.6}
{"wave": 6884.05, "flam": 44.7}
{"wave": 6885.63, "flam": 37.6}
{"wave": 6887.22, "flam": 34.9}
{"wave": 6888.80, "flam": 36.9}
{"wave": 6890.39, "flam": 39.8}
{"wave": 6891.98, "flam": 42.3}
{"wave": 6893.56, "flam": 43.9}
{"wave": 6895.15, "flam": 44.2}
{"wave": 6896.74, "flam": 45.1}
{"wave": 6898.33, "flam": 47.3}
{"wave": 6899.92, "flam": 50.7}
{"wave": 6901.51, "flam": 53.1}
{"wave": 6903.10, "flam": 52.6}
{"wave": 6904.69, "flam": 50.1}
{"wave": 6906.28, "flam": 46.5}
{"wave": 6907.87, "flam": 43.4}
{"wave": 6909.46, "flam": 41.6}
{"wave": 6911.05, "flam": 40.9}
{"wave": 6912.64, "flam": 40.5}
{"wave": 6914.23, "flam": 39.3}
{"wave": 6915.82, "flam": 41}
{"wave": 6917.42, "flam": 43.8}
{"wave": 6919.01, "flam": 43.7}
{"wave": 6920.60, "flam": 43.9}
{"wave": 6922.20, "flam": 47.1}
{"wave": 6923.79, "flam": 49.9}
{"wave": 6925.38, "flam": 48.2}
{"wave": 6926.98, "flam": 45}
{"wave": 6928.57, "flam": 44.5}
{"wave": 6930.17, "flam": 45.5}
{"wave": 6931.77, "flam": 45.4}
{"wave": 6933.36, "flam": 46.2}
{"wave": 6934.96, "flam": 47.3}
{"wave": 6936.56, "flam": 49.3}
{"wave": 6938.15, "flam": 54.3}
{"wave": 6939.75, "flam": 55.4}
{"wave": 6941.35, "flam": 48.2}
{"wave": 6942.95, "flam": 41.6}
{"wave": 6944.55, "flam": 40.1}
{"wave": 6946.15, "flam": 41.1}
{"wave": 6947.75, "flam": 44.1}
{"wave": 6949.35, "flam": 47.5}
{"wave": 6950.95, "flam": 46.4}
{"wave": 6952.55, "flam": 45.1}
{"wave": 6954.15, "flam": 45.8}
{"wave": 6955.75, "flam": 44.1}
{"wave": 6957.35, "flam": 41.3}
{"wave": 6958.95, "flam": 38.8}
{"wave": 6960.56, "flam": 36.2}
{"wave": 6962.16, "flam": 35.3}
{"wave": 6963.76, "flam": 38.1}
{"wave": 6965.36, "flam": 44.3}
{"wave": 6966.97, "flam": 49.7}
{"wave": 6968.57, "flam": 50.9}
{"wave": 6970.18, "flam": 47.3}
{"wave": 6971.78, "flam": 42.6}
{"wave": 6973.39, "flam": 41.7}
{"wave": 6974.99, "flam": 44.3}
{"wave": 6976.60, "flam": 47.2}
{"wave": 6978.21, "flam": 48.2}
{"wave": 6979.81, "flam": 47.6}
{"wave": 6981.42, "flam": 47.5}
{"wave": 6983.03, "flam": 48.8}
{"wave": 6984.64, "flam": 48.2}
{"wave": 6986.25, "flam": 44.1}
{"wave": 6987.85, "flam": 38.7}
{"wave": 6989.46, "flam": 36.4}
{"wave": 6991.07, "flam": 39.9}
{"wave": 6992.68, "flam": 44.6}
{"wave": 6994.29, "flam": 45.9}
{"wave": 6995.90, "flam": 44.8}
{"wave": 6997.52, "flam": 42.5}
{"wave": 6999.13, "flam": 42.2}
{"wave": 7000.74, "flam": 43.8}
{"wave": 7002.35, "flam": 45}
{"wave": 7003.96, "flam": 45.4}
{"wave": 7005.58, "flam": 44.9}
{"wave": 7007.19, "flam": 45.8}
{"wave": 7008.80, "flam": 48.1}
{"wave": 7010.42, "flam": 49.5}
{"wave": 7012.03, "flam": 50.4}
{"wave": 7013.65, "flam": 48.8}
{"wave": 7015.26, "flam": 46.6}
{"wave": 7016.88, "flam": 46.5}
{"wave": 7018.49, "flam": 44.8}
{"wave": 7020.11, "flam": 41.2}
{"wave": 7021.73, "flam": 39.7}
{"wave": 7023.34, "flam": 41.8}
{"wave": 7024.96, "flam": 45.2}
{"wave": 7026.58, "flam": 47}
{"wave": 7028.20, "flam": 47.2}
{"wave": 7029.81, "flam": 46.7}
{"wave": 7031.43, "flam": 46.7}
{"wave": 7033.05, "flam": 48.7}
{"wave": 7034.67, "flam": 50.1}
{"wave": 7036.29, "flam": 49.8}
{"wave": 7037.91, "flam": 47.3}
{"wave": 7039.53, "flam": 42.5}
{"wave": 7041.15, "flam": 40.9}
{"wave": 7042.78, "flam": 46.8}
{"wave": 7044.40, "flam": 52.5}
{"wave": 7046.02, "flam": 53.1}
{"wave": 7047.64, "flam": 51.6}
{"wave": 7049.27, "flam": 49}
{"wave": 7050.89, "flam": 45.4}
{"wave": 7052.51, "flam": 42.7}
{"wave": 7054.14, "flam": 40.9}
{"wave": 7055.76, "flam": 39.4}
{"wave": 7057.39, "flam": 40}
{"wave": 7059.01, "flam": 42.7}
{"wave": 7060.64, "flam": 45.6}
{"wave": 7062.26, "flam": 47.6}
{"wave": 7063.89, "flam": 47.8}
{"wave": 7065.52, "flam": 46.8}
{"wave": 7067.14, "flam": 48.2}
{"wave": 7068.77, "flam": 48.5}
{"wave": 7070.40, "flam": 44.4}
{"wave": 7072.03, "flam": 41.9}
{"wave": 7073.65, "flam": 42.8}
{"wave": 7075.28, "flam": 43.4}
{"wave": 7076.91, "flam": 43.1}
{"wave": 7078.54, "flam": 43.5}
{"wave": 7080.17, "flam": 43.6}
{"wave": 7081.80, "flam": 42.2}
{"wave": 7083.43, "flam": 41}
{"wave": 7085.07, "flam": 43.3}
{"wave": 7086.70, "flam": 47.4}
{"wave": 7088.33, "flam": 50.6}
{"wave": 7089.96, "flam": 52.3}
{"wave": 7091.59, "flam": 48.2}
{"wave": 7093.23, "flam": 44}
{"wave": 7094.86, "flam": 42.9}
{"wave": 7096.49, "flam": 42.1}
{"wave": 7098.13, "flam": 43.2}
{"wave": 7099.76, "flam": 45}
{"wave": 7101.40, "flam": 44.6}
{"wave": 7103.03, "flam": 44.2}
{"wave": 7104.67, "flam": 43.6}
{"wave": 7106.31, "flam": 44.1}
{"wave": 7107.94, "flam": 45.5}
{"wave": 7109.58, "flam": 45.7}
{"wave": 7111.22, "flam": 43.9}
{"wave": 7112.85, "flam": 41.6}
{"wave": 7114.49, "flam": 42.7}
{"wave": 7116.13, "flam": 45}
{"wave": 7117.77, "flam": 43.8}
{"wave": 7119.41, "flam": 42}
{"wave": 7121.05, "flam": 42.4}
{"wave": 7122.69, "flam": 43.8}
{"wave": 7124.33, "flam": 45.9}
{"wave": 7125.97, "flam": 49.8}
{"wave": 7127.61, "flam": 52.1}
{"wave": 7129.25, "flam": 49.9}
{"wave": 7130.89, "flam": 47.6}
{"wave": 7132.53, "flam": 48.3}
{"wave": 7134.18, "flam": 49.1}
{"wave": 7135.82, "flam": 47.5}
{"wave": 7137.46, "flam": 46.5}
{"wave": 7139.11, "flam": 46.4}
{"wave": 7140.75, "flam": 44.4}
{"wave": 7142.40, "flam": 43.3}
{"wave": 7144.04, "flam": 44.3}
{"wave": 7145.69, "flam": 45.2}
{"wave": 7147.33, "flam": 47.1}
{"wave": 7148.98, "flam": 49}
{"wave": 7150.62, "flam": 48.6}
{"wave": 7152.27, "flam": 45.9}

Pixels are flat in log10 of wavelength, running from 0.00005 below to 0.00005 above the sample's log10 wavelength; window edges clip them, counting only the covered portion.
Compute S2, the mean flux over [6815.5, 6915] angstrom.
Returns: 45.6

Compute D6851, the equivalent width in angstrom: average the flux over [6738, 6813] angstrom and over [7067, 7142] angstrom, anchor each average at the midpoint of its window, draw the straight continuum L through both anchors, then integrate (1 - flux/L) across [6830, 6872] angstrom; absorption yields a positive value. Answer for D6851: 0.8 angstrom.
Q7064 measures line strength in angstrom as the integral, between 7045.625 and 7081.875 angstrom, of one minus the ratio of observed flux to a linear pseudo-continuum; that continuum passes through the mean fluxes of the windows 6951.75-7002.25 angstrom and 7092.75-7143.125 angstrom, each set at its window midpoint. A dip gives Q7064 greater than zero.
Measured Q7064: -0.2 angstrom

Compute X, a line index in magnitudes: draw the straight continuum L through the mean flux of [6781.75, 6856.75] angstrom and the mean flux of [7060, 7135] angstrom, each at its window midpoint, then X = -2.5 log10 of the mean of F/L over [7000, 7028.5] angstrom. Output 0.003 mag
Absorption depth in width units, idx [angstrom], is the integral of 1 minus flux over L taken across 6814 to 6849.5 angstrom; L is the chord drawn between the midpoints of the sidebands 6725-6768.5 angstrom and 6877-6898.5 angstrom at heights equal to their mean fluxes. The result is -1.0 angstrom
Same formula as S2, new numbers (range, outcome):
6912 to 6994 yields 44.6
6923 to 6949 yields 46.6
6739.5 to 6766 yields 46.6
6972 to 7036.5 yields 45.3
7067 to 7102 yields 44.8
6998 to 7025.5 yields 45.3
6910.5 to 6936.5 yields 44.7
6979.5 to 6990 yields 44.5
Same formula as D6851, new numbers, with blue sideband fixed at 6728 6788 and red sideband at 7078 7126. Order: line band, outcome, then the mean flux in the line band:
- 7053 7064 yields 0.4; 43.1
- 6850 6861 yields 0.6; 43.8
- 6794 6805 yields -0.2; 47.2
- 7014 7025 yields 0.3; 43.8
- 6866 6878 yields 0.2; 45.1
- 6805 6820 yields -0.3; 47.4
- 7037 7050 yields -0.9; 47.9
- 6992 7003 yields 0.3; 44.1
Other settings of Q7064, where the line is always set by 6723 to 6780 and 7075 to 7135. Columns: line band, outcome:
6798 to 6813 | -0.6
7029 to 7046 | -0.8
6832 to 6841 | -0.1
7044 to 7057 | -0.3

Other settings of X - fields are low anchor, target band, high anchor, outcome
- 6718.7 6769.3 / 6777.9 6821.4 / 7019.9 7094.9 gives -0.01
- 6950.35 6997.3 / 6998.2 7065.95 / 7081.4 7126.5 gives -0.04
